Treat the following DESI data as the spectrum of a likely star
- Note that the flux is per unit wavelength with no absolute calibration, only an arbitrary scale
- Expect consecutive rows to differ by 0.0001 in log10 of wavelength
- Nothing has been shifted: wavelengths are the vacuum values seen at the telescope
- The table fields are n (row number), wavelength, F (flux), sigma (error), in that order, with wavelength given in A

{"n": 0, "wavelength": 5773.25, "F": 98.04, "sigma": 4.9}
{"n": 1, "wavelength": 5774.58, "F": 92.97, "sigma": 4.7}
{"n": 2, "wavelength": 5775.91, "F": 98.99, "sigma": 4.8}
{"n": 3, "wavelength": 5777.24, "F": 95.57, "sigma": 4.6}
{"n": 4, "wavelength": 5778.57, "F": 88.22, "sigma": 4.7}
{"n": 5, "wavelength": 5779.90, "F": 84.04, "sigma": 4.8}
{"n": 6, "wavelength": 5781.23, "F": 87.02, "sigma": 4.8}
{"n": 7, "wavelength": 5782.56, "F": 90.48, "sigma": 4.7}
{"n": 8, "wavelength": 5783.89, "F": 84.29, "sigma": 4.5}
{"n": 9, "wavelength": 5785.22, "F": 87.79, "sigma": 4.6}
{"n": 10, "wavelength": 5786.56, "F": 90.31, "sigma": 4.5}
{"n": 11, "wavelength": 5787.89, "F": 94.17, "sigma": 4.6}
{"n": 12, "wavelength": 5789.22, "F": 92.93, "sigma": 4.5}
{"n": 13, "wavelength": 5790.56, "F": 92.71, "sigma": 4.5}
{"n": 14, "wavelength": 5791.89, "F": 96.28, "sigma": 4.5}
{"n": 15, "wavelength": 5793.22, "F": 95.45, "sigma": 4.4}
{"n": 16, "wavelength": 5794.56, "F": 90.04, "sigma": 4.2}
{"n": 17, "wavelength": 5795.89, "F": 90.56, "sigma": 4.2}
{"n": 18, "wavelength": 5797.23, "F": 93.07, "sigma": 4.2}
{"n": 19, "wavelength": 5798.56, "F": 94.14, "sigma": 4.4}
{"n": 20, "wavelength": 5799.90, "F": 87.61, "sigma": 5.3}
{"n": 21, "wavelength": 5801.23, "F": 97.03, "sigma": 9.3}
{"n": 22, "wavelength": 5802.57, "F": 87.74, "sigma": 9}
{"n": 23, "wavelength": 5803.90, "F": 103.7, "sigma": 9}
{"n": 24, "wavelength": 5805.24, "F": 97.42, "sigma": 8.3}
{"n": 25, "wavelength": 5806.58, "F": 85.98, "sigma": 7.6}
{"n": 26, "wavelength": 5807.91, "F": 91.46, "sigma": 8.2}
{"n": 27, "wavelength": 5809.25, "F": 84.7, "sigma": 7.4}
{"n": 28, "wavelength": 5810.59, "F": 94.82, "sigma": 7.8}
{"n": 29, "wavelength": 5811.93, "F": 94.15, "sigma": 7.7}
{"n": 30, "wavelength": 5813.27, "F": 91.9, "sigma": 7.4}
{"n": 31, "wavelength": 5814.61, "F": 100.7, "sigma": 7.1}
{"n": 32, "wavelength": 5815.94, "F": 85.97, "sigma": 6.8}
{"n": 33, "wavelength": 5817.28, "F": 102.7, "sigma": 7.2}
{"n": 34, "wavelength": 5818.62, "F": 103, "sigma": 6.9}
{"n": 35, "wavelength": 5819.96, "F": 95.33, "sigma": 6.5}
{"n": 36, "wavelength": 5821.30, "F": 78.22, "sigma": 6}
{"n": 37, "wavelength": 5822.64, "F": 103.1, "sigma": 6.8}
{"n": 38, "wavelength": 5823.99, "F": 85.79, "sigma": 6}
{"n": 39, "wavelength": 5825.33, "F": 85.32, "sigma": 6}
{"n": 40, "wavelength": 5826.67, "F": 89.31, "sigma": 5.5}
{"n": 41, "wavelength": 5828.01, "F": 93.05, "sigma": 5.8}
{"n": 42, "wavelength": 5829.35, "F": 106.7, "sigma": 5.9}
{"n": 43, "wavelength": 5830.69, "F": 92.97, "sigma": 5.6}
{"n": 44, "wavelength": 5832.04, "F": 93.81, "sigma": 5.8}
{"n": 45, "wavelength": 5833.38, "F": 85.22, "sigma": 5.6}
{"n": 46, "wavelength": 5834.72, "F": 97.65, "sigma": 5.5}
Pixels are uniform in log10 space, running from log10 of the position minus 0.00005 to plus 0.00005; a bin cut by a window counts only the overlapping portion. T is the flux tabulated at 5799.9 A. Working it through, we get 87.61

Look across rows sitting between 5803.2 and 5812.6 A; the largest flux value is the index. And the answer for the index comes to 103.7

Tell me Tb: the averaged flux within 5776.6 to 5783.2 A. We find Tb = 89.1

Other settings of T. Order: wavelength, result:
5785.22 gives 87.79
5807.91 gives 91.46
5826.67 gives 89.31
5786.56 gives 90.31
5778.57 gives 88.22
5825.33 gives 85.32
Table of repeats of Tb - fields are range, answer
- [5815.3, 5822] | 93.1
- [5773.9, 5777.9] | 95.8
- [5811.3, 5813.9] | 93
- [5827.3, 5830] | 99.8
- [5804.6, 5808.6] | 91.6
